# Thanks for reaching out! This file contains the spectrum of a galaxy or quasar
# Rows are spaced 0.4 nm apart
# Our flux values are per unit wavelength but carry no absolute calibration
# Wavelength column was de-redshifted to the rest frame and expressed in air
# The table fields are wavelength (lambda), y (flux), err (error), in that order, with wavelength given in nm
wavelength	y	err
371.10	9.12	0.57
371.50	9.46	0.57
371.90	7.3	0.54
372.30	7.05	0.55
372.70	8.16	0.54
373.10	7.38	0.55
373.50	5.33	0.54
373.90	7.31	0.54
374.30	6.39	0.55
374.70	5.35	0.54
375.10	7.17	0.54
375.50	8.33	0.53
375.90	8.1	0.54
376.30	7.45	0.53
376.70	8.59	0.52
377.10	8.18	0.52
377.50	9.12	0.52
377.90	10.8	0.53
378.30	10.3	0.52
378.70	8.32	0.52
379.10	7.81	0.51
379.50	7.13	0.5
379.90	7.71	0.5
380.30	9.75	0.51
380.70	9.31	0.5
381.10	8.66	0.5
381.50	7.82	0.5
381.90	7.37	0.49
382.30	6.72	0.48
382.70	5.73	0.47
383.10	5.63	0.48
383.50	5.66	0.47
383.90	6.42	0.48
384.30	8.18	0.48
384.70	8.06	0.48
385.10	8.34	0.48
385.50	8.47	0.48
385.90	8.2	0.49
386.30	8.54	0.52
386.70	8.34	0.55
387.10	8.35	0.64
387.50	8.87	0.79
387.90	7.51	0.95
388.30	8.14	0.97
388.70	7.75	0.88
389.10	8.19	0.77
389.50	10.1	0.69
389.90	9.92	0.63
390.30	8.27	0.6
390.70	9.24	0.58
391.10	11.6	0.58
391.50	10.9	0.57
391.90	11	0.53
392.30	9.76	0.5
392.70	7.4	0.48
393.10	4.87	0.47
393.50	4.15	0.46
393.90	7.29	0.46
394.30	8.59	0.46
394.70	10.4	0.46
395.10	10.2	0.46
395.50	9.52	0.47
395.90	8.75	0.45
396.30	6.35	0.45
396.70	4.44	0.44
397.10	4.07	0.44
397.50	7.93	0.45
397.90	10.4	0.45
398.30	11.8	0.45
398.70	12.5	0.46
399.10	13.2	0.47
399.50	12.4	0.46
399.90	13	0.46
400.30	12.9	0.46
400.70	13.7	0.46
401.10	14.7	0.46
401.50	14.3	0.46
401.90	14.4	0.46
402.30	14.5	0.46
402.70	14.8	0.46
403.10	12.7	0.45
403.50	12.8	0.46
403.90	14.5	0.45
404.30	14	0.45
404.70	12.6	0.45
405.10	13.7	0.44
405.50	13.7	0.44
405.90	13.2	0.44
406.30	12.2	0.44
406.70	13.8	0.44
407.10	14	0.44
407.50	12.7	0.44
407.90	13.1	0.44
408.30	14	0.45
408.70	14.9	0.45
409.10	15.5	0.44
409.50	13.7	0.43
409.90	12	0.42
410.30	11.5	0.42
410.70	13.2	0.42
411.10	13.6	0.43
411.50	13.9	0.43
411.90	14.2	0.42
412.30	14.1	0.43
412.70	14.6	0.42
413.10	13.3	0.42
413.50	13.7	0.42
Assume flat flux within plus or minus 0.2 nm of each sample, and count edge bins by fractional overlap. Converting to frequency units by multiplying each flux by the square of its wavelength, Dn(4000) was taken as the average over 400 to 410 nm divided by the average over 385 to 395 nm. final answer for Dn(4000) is 1.72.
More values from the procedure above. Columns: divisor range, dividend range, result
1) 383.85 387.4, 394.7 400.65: 1.29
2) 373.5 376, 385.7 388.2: 1.28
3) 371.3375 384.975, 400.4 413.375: 2.05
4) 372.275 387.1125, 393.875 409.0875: 1.73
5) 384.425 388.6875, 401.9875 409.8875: 1.83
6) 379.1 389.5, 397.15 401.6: 1.67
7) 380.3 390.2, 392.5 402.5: 1.35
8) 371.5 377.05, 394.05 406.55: 1.83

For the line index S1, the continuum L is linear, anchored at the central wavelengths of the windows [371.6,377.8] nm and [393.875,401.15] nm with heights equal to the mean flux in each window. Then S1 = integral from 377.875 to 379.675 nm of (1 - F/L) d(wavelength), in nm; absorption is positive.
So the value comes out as -0.17 nm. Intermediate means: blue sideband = 7.5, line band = 8.71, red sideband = 10.1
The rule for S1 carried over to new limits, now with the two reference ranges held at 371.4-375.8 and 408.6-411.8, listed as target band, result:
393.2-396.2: 0.73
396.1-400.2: 0.64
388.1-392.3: 0.23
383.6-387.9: 0.55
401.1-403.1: -0.37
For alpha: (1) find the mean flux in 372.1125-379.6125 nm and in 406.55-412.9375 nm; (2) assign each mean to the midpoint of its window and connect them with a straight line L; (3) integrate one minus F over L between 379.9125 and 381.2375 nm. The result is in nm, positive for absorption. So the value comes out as -0.065 nm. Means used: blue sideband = 7.81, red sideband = 13.7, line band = 9.05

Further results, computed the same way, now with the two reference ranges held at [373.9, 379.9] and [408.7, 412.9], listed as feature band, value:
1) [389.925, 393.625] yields 0.619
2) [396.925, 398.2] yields 0.403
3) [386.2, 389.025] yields 0.465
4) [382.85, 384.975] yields 0.553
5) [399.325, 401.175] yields -0.205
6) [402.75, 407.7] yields -0.239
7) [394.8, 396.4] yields 0.314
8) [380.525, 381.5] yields -0.002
